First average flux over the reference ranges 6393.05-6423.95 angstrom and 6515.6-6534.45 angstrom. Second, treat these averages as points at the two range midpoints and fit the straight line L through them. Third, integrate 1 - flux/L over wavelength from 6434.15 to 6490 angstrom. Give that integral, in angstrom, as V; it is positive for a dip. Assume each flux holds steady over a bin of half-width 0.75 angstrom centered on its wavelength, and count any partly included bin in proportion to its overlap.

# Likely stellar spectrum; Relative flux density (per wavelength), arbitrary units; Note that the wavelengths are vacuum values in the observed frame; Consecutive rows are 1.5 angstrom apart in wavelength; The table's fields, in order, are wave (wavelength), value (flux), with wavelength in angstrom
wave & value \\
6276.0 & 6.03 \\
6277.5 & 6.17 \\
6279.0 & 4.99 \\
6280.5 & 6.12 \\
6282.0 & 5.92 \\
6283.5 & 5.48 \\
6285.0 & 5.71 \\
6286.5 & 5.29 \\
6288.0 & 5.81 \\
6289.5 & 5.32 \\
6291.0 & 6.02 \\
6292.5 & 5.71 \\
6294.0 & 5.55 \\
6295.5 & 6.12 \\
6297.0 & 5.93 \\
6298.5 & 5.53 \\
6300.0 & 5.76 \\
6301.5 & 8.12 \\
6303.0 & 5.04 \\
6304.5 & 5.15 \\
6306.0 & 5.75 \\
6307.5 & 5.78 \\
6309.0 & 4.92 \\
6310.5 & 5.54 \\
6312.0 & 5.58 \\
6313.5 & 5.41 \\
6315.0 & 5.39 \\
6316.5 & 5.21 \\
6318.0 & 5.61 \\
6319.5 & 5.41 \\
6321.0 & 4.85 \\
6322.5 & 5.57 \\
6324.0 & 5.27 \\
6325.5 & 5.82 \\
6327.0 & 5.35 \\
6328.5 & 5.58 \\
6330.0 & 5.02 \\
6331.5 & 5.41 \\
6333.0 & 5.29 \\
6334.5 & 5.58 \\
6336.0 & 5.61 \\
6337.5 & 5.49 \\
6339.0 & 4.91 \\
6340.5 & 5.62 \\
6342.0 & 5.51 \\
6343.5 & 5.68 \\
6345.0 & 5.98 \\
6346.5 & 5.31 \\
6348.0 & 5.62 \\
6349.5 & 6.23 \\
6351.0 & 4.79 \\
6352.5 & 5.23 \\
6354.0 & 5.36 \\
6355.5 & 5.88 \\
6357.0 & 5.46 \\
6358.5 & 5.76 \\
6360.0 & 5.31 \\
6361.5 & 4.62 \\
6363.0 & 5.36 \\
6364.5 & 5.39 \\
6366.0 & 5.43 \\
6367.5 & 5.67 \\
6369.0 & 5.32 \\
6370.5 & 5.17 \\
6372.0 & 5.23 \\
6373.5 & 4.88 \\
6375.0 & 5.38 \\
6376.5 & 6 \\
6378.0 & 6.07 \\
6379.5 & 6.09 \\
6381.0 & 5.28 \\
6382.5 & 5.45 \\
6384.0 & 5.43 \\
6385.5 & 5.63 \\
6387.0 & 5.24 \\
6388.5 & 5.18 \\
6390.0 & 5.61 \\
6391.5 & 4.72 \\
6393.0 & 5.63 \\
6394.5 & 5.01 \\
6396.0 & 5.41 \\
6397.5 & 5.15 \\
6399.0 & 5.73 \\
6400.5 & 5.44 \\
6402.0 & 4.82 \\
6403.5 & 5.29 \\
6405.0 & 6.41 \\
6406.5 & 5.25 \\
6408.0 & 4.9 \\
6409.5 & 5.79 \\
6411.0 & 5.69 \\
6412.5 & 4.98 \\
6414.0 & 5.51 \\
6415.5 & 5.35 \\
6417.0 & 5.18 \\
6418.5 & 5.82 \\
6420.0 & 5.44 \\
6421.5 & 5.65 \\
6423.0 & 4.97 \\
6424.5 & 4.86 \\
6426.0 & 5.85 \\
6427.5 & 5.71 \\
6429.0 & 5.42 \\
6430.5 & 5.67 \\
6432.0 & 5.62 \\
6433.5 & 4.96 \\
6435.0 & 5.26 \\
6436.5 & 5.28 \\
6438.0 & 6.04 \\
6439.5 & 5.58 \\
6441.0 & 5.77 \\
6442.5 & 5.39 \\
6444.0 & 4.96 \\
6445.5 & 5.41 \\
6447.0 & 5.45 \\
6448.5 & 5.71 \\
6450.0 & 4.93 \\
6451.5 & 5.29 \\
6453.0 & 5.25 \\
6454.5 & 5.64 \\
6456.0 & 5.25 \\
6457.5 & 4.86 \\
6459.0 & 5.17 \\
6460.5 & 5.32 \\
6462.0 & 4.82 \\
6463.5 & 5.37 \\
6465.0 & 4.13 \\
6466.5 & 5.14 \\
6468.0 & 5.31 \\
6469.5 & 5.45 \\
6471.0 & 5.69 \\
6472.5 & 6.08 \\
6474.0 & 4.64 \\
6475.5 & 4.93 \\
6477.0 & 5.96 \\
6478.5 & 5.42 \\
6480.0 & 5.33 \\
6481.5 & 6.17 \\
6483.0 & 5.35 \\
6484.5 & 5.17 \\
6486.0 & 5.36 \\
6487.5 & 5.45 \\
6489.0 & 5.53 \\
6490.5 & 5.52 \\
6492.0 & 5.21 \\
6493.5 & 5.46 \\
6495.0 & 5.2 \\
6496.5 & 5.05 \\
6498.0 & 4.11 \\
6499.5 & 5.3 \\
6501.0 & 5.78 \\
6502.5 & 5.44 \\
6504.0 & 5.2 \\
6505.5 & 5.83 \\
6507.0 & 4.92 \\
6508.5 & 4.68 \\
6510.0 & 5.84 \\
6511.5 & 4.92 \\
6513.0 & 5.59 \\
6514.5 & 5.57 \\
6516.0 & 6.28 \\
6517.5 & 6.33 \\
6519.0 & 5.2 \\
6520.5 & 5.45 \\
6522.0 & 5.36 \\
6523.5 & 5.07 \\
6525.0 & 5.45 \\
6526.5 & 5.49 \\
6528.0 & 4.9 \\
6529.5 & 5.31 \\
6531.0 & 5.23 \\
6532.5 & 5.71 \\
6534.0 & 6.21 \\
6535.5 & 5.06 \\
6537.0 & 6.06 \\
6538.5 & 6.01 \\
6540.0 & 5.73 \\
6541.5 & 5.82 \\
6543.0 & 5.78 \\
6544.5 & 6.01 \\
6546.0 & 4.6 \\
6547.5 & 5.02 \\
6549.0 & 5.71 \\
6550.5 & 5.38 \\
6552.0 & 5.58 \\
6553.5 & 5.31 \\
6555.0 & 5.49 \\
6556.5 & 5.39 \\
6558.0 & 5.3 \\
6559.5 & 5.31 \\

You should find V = 1.0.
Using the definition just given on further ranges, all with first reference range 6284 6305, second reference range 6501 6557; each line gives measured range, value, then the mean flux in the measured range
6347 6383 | 1.55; 5.46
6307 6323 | 1.08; 5.38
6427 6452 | 0.75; 5.44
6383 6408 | 1.34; 5.36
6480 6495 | 0.26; 5.45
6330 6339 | 0.55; 5.39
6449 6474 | 1.61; 5.22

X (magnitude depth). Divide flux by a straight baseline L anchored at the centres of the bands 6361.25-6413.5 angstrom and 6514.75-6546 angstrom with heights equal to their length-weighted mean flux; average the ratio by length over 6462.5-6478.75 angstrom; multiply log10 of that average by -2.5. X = 0.05 mag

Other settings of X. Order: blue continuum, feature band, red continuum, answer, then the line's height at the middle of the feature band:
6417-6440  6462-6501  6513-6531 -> 0.037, 5.48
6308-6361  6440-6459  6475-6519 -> 0.019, 5.42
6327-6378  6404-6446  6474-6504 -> -0.015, 5.38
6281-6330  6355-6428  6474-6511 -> 0.012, 5.48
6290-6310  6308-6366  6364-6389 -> 0.041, 5.63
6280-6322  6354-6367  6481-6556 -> 0.036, 5.59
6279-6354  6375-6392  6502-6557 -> 0.003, 5.54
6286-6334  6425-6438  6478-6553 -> 0.000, 5.49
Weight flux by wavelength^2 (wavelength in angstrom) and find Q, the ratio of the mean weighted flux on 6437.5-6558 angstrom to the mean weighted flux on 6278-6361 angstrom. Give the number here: 1.03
